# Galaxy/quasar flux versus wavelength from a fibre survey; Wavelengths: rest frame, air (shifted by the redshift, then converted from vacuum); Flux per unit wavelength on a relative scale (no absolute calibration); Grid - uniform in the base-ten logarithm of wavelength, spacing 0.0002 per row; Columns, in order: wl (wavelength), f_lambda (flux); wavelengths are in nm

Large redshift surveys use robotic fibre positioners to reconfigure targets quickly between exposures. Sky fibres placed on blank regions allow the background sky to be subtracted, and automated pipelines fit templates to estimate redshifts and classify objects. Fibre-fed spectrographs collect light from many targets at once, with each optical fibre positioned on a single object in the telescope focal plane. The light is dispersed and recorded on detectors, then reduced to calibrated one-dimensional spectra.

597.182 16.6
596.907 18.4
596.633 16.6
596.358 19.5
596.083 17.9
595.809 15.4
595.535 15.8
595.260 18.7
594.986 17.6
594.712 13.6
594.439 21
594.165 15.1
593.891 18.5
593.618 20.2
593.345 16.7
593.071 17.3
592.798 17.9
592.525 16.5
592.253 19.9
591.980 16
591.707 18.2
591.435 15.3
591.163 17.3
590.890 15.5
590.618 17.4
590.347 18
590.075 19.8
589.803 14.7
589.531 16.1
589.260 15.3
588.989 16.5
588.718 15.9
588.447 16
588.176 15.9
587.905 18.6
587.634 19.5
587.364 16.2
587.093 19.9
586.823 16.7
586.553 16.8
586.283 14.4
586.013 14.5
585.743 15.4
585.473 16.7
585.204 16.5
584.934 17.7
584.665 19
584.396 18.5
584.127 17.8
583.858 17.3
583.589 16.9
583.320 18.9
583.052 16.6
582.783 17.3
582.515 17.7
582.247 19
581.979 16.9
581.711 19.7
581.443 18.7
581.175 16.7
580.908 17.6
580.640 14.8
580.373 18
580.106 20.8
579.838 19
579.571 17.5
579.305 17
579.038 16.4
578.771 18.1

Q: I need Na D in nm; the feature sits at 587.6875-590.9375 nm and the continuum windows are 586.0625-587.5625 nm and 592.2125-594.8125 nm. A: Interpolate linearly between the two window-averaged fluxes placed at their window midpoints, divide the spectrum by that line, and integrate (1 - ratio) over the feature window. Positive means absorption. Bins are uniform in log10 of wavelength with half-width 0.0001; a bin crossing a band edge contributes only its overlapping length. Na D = 0.07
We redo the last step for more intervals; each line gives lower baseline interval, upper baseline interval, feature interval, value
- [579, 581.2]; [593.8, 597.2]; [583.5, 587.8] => 0.09 nm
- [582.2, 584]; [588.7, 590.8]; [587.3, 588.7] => -0.02 nm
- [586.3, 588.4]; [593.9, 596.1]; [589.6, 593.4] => -0.01 nm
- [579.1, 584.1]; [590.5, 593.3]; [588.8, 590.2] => 0.07 nm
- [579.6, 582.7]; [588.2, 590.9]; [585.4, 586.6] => 0.12 nm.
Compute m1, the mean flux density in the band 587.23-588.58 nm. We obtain 17.2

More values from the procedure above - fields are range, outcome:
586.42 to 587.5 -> 17.4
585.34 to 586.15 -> 15.5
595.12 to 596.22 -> 17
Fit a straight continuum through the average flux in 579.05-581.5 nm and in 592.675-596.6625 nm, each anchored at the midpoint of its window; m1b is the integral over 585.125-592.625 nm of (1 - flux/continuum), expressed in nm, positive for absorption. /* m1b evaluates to 0.34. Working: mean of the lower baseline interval 17.7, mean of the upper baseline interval 17.5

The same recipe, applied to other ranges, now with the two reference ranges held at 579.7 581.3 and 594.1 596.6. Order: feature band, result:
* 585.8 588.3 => 0.09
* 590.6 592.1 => 0.07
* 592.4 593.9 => -0.04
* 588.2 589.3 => 0.09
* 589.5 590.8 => 0.01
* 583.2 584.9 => -0.04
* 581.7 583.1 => 0.00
